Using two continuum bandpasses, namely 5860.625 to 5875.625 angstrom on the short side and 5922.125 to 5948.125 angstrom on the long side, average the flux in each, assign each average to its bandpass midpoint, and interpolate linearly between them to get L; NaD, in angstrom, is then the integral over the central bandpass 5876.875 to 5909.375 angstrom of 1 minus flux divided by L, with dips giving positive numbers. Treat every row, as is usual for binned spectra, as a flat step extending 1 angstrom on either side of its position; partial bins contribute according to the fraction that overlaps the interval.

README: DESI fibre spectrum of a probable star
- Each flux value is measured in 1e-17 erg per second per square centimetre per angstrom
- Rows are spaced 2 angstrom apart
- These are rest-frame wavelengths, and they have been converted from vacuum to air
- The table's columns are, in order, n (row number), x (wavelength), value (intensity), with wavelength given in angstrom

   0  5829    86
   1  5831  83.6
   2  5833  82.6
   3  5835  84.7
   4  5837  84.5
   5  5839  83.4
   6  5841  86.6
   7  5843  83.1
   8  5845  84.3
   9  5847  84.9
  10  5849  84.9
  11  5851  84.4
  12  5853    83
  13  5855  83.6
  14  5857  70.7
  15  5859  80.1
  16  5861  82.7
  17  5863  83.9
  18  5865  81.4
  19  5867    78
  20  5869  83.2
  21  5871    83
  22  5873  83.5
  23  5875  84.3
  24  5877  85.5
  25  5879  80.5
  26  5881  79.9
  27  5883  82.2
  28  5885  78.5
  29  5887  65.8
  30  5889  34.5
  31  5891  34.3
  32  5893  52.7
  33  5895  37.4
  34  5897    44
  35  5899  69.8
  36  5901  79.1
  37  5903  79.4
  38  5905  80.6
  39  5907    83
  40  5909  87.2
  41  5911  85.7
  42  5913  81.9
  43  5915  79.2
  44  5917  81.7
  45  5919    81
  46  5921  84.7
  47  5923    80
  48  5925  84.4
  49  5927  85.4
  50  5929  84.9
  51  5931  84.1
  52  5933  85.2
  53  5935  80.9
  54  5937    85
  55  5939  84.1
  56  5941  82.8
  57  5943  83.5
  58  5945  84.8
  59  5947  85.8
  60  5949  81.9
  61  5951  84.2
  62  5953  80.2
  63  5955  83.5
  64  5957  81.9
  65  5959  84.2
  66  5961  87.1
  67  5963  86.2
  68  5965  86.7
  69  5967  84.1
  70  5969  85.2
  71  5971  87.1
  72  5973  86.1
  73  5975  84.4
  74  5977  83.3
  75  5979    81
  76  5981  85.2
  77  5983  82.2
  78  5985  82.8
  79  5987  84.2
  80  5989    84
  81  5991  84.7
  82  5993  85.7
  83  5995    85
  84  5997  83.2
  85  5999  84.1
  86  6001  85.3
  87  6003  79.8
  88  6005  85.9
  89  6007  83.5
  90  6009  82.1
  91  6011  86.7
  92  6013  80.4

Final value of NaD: 6.2 angstrom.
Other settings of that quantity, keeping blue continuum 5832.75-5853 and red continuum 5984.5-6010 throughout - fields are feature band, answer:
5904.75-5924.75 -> 0.4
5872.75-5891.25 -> 2.7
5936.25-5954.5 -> 0.1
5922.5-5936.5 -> 0.1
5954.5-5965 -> -0.1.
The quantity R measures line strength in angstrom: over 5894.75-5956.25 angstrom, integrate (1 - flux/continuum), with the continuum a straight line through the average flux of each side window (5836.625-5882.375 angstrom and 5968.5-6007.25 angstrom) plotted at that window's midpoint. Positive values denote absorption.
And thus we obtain 2.2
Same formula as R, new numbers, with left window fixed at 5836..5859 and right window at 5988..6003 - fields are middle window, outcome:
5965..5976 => -0.2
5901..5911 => 0.1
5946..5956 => 0.1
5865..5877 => 0.1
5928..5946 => 0.0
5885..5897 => 5.1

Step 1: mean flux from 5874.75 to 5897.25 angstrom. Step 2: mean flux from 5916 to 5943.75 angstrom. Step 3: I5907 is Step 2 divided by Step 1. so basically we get 1.32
